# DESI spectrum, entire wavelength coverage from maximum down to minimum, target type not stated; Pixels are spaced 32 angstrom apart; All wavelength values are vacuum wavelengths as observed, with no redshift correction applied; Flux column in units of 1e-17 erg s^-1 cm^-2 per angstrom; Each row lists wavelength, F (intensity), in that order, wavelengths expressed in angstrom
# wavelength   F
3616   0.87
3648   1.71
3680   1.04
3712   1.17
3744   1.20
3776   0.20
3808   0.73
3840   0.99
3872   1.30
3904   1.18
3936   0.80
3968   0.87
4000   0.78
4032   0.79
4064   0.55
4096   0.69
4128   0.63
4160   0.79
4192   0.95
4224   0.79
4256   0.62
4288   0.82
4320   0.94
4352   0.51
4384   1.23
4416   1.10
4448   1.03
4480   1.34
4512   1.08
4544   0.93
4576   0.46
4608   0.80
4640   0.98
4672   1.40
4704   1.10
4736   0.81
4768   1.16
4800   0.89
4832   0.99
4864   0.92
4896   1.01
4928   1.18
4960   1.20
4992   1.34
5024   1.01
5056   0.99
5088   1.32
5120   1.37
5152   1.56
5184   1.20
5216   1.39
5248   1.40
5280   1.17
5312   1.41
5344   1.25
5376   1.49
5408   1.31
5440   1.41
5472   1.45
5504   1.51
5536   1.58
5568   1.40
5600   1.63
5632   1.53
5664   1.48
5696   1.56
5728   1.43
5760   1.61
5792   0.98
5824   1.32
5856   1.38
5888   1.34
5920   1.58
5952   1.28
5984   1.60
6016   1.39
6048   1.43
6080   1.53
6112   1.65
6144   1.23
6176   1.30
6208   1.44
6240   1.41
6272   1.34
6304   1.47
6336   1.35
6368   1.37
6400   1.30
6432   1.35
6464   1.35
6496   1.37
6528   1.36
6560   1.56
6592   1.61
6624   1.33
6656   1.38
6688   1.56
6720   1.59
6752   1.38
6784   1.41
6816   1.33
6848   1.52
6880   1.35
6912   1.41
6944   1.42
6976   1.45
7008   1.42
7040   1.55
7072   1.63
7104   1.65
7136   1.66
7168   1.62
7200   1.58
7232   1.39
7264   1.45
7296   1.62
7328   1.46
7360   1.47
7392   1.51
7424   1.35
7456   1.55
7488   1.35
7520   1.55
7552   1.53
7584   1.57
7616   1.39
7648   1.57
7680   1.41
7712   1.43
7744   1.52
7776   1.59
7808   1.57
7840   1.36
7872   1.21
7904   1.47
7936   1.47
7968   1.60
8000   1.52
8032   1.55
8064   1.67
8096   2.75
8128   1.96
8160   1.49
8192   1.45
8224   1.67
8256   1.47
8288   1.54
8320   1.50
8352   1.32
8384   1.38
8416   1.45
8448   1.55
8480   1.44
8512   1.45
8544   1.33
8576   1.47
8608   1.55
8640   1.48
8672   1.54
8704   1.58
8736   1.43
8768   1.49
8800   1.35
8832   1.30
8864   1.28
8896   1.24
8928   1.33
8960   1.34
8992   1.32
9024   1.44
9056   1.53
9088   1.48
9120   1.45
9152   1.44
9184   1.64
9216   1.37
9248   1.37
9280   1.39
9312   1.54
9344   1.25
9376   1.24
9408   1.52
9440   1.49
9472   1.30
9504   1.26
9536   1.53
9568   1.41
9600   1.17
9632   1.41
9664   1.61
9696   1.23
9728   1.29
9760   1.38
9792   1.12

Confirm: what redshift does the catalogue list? 0.23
